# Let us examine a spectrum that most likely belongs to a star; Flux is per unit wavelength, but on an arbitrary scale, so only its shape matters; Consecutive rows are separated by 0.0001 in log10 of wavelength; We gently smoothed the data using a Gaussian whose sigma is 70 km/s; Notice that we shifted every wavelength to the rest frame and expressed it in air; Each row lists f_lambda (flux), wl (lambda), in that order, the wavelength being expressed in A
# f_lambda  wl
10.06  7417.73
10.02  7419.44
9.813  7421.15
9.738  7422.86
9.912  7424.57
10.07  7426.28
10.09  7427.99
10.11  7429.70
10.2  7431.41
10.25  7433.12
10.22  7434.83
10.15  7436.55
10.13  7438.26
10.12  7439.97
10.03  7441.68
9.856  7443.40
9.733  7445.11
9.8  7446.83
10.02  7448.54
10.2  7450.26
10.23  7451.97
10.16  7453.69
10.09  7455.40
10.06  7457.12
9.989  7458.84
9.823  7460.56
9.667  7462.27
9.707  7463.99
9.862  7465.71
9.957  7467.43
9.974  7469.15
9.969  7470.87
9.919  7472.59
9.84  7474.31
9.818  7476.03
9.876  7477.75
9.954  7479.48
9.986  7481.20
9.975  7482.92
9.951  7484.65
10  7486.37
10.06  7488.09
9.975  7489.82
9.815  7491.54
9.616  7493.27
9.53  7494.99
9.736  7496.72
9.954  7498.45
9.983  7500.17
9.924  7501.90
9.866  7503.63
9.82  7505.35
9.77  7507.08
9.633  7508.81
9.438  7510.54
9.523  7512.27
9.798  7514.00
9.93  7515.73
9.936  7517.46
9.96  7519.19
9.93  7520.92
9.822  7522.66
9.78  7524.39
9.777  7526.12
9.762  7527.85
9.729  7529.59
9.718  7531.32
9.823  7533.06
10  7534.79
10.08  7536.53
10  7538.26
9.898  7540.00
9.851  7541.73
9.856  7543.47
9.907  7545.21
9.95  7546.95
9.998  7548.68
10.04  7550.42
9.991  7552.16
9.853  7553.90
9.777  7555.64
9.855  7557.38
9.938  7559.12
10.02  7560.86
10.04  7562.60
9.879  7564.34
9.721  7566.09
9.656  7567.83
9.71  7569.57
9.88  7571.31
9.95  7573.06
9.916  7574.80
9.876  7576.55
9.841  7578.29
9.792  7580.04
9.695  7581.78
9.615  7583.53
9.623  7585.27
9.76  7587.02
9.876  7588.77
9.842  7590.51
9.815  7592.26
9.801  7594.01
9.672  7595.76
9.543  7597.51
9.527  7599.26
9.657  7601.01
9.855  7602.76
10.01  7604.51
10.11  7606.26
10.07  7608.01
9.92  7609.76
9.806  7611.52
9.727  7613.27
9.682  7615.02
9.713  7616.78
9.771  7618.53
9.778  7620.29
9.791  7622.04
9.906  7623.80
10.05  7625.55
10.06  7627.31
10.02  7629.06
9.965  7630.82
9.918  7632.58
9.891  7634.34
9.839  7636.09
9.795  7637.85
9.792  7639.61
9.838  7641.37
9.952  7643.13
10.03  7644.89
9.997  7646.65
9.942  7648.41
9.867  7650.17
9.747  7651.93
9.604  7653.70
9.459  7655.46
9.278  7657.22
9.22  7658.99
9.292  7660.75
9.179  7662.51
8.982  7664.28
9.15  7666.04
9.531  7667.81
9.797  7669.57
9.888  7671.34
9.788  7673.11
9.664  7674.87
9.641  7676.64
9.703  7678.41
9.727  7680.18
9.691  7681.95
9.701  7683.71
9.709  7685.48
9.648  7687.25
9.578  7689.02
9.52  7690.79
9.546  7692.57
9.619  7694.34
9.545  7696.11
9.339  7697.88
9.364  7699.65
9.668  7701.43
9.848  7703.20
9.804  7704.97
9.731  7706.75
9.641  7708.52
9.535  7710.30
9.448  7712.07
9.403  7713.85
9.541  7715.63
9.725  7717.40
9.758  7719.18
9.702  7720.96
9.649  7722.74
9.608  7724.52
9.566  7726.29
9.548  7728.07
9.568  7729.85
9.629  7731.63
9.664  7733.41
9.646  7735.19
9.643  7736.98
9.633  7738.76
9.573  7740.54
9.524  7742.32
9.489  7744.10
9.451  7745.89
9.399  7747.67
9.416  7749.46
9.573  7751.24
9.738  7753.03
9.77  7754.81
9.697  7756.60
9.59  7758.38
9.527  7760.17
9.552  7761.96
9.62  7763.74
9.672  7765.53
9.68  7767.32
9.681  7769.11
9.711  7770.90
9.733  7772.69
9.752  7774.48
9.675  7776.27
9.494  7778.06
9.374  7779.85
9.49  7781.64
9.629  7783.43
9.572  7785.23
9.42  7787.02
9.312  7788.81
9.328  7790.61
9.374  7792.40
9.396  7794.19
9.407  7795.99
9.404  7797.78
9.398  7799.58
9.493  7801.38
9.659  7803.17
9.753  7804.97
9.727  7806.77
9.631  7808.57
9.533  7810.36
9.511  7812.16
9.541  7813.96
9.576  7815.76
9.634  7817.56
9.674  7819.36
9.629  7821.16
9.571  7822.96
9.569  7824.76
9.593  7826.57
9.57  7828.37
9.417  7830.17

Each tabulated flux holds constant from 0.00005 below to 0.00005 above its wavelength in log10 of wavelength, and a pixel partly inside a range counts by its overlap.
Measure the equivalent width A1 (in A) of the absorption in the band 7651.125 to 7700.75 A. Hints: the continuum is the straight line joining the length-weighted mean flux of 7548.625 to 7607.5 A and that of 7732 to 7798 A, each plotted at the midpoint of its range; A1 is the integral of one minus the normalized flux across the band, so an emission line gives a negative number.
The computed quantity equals 0.8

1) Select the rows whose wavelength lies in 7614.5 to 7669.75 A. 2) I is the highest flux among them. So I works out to 10.06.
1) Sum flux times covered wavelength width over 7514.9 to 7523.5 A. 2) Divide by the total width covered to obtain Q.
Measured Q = 9.91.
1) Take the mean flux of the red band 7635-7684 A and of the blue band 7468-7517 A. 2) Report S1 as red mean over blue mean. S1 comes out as 0.98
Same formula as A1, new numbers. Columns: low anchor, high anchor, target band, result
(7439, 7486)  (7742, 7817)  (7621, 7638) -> -0.3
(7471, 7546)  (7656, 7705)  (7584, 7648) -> -1.2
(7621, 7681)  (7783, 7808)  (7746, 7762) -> 0.0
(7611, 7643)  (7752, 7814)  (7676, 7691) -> 0.1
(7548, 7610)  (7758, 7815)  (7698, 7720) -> 0.1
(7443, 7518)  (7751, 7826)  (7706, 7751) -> 0.2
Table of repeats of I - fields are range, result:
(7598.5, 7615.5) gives 10.11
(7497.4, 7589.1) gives 10.08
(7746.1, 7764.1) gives 9.77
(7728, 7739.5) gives 9.664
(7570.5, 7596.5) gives 9.95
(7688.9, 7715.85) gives 9.848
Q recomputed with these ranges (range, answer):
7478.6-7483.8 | 9.95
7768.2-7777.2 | 9.71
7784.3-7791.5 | 9.4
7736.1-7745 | 9.58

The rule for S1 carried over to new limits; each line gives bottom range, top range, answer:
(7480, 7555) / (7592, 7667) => 0.99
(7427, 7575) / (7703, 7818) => 0.97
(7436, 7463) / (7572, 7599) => 0.98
